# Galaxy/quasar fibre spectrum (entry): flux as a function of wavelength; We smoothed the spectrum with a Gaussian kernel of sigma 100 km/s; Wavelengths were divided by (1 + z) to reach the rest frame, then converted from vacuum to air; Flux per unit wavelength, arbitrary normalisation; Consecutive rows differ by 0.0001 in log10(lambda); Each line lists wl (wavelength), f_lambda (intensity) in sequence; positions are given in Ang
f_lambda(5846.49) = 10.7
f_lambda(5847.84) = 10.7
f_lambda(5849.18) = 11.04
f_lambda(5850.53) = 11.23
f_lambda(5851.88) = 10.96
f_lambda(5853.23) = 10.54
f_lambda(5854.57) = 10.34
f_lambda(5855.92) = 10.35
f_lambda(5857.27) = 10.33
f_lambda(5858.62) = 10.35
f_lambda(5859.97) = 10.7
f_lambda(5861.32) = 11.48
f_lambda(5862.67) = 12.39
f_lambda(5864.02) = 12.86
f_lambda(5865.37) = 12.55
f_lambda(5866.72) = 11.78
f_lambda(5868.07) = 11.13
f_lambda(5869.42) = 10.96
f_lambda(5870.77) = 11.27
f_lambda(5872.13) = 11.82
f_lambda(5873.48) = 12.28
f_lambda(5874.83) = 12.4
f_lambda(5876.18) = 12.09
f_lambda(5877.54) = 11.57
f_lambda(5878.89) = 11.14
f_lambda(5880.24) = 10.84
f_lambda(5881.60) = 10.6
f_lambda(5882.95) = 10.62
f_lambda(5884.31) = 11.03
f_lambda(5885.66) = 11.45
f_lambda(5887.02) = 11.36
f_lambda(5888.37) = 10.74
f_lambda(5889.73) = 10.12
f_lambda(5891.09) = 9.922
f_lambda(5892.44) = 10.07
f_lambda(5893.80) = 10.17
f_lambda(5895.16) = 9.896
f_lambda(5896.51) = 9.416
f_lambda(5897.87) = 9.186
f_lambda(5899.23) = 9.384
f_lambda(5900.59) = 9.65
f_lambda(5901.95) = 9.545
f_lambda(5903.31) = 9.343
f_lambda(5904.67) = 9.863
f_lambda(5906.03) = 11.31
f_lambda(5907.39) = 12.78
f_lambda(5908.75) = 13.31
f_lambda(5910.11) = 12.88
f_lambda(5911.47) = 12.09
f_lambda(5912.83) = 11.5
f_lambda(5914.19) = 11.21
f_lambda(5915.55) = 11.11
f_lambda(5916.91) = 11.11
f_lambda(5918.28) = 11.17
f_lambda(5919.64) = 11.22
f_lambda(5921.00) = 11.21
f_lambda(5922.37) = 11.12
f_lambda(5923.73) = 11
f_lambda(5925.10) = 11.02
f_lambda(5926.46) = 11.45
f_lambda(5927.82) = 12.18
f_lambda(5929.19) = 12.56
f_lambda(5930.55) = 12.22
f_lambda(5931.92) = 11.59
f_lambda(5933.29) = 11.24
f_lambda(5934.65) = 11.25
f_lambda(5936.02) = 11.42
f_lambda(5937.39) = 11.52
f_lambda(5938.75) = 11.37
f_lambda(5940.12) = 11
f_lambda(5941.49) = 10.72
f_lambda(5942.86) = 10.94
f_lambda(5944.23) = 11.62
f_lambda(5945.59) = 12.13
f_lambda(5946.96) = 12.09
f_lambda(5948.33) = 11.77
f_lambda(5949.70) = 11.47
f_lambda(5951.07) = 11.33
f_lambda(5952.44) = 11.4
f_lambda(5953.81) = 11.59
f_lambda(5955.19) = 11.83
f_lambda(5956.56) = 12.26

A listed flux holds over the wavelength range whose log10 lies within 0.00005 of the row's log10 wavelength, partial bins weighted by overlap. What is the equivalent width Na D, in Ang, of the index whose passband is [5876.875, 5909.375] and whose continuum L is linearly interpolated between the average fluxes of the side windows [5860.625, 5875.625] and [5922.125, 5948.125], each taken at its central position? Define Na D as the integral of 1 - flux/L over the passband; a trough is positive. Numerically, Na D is 3.3 Ang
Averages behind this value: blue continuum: 11.9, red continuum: 11.5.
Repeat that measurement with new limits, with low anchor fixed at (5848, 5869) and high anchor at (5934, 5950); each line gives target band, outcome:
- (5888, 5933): 1.6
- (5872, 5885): -0.2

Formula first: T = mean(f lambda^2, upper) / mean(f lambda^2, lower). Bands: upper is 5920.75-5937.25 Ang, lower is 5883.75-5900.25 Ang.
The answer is 1.14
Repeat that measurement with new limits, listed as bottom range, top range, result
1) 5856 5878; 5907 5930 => 1.03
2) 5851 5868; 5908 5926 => 1.05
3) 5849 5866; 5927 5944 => 1.06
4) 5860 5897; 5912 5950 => 1.04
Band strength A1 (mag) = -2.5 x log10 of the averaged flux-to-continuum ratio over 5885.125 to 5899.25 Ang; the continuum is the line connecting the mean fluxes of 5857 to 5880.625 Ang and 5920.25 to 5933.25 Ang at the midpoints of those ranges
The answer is 0.14 mag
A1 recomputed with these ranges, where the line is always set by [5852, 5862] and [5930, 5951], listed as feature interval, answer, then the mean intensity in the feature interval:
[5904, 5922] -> -0.04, 11.6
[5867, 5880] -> -0.08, 11.6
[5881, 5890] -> 0.00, 10.9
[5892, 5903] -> 0.15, 9.64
